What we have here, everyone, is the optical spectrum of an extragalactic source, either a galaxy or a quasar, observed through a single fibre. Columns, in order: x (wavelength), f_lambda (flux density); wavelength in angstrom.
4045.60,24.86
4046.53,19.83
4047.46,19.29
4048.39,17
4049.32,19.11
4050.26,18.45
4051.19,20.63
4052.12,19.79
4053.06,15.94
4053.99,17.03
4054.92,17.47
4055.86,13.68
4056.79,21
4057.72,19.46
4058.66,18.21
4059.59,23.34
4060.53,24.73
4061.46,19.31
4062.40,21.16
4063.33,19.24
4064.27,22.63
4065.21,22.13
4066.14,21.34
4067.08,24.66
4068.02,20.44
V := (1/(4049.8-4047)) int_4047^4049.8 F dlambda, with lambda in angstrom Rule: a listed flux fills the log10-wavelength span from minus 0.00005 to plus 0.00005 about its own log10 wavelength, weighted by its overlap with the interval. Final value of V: 18.4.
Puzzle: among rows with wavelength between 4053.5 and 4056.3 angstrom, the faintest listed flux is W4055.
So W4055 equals 13.68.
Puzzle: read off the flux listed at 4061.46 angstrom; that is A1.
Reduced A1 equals 19.31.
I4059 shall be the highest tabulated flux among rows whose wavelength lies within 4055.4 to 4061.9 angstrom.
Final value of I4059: 24.73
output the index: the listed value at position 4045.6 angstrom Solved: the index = 24.86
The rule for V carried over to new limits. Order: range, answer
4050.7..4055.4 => 18.2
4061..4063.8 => 19.9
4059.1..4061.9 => 22.5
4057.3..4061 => 21.5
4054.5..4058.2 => 17.9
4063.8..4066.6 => 22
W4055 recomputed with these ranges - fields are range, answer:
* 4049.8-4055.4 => 15.94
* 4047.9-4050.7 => 17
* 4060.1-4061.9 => 19.31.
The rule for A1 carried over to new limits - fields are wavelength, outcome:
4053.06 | 15.94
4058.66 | 18.21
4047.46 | 19.29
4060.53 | 24.73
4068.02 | 20.44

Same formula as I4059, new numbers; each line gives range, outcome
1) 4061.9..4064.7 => 22.63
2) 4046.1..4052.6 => 20.63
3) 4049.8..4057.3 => 21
